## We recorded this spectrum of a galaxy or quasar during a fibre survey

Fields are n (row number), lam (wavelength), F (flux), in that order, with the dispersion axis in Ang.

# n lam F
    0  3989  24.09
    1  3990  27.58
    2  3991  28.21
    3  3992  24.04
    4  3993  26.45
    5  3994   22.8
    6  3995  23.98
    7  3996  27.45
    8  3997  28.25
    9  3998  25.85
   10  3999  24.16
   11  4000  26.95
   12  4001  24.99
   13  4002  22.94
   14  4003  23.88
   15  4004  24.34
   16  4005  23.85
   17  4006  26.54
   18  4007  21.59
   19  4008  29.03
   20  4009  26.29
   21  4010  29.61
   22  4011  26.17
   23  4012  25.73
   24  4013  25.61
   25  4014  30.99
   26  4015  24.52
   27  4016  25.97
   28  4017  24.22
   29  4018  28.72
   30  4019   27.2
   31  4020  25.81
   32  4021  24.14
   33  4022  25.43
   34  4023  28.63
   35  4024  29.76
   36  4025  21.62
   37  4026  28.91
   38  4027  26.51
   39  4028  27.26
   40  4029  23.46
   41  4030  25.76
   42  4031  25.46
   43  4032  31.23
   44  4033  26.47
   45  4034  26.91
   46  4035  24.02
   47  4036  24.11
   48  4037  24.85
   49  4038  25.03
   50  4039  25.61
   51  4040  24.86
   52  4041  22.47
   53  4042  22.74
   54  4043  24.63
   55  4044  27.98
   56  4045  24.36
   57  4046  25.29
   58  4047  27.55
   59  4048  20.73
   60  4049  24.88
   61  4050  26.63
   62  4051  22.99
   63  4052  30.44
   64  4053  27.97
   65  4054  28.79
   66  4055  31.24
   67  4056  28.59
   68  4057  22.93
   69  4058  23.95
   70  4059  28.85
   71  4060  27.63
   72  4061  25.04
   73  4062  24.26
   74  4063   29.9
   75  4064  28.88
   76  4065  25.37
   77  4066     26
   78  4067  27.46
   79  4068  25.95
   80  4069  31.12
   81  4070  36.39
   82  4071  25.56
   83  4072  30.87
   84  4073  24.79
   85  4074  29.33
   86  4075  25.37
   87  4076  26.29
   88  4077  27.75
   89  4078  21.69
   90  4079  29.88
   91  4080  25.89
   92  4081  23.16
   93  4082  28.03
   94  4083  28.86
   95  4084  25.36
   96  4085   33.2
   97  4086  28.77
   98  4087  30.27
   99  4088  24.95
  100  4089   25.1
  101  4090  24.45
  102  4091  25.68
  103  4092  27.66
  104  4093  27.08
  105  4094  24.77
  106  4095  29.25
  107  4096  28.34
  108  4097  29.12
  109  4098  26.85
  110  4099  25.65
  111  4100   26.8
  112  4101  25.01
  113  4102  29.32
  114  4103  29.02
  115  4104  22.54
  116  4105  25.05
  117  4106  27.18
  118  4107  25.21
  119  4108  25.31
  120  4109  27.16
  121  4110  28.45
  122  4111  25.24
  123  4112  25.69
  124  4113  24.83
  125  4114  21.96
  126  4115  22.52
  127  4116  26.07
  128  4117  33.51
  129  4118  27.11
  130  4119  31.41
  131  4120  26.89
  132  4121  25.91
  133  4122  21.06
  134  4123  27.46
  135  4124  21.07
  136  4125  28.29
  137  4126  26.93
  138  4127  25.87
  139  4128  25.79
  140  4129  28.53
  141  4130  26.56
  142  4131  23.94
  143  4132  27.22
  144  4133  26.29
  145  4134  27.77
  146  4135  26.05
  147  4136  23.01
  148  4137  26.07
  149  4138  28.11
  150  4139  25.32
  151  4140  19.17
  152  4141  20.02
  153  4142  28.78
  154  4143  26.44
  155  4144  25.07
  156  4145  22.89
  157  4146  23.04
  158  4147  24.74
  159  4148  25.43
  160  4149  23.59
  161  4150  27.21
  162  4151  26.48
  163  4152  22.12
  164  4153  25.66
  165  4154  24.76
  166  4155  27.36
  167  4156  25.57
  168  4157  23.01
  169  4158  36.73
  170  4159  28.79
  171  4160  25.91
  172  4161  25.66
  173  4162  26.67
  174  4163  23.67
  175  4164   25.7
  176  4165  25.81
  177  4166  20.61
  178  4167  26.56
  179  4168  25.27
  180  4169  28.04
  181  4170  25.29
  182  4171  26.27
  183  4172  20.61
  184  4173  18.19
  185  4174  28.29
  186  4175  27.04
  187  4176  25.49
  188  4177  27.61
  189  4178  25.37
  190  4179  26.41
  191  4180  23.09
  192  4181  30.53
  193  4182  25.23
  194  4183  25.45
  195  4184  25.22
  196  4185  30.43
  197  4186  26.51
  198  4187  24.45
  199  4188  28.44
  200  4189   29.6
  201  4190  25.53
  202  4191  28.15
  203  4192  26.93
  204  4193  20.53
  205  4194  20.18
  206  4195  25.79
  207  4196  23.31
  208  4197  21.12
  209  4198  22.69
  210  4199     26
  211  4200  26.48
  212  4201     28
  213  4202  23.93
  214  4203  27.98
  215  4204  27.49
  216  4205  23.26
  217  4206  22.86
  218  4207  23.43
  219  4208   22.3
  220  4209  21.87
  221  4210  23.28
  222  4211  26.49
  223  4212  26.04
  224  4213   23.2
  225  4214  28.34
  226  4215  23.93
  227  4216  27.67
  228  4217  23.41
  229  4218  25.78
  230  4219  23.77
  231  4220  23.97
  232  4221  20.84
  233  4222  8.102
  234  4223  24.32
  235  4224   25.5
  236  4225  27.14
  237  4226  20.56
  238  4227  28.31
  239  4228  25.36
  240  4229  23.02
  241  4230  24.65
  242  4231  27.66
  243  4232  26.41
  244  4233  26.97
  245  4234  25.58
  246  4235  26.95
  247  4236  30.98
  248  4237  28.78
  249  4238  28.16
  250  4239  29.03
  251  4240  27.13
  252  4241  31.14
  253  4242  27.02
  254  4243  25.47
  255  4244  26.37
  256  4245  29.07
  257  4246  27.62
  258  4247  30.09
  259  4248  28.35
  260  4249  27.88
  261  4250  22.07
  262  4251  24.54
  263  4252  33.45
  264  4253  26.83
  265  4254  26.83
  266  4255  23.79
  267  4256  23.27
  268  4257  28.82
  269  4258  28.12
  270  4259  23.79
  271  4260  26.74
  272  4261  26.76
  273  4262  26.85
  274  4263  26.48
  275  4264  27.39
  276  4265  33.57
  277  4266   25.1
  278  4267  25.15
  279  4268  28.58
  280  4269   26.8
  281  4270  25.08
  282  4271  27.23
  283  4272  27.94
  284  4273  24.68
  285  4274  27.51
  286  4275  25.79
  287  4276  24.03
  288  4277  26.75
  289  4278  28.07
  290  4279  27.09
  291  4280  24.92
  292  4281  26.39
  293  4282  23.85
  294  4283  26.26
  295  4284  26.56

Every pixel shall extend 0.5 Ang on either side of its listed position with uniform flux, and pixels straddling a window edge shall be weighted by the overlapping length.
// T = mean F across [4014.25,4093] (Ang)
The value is 26.6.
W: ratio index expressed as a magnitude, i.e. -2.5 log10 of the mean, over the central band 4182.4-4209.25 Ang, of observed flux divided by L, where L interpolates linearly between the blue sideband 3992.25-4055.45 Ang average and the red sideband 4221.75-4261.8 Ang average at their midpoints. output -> 0.05 mag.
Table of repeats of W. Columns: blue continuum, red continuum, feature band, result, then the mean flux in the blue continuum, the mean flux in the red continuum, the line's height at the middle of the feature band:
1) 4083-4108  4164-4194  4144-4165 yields 0.01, 26.9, 25.7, 26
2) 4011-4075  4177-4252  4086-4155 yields 0.01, 26.5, 25.6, 26.1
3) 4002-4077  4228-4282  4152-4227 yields 0.07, 26.4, 26.9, 26.8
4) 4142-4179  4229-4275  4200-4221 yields 0.07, 25.5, 27.1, 26.4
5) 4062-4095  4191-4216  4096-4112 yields 0.01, 27.4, 24.5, 26.8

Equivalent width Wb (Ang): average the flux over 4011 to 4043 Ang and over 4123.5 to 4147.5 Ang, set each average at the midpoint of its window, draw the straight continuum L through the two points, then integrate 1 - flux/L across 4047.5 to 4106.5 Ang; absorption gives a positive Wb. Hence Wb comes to -3.2 Ang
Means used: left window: 25.9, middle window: 27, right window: 25.3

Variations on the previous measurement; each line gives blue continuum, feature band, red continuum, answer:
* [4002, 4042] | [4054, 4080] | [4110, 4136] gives -1.4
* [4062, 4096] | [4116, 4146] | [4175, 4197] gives 0.8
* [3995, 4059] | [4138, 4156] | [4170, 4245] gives 0.6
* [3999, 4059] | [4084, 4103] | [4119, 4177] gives -1.2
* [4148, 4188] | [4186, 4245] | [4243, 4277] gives 2.5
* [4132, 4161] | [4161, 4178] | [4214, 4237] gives 0.2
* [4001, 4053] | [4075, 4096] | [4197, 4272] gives -0.9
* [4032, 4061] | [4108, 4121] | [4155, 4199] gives -0.4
